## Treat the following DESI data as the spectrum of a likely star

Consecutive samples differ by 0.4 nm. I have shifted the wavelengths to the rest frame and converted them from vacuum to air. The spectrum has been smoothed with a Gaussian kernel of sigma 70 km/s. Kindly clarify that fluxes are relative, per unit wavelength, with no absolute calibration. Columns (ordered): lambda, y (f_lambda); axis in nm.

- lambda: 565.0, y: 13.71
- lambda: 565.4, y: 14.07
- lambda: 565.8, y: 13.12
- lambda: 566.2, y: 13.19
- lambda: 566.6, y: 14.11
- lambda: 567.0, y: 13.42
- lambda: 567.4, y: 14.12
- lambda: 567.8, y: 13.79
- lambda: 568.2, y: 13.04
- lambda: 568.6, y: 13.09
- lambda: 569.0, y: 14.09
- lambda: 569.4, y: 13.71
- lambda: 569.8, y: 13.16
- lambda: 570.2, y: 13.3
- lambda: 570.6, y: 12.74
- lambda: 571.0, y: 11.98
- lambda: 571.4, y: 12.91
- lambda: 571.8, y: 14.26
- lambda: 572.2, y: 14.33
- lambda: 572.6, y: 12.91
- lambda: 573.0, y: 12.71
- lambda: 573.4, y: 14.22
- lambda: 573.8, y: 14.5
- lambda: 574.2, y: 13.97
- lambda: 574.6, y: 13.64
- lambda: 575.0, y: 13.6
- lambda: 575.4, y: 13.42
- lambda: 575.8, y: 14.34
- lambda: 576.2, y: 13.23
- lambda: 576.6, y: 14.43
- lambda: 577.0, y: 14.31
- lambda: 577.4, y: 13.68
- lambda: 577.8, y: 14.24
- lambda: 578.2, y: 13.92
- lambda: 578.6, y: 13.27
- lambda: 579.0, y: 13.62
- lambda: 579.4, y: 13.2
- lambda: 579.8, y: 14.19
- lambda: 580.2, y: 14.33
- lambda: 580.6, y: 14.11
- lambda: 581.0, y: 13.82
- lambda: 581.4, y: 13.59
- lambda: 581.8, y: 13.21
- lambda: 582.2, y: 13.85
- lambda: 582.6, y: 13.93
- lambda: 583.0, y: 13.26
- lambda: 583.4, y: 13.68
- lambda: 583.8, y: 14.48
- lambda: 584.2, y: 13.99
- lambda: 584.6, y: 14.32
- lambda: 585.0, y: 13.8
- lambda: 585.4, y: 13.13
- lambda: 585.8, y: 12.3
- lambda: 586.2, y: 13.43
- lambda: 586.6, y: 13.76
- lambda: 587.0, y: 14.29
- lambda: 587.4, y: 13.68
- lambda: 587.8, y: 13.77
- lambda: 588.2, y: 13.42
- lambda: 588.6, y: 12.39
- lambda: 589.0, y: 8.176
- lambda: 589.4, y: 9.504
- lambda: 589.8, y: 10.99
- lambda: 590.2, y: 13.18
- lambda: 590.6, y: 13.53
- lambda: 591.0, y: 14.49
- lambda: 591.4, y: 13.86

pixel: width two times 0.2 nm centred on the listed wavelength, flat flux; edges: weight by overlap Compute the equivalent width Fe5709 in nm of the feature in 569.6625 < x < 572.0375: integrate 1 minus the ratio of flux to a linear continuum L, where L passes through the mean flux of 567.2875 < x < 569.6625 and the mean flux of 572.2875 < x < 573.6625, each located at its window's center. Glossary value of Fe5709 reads 0.08 nm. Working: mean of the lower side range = 13.6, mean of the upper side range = 13.4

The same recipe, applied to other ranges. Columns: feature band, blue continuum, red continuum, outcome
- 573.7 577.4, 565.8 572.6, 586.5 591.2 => -0.21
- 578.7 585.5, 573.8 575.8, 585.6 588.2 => -0.08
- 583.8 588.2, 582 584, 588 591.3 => -0.22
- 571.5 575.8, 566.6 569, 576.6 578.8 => 0.01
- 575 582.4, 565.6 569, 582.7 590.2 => -0.36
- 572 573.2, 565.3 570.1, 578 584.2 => 0.03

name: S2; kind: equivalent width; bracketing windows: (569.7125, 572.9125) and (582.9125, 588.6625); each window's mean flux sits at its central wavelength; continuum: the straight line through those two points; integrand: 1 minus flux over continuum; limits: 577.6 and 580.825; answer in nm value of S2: -0.106 nm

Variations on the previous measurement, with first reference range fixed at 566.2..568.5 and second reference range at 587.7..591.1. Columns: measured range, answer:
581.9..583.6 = -0.153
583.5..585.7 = -0.260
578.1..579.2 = -0.065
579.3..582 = -0.240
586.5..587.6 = -0.154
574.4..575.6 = -0.044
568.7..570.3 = -0.009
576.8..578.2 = -0.126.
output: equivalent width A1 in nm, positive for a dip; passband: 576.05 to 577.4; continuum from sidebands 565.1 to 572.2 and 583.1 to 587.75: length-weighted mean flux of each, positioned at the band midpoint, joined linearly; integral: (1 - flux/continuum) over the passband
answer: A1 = -0.04 nm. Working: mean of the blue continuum 13.4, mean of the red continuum 13.7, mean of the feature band 14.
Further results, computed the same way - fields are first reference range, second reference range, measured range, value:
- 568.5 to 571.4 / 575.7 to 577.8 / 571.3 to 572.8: -0.027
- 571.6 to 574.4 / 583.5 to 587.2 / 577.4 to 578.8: 0.000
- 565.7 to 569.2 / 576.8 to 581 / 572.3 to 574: 0.012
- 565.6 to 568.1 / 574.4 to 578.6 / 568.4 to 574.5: 0.116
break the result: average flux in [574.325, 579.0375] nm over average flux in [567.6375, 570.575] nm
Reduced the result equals 1.0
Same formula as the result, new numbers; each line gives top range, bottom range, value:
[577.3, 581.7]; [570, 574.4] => 1.03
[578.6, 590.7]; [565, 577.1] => 0.97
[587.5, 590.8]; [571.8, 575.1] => 0.87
